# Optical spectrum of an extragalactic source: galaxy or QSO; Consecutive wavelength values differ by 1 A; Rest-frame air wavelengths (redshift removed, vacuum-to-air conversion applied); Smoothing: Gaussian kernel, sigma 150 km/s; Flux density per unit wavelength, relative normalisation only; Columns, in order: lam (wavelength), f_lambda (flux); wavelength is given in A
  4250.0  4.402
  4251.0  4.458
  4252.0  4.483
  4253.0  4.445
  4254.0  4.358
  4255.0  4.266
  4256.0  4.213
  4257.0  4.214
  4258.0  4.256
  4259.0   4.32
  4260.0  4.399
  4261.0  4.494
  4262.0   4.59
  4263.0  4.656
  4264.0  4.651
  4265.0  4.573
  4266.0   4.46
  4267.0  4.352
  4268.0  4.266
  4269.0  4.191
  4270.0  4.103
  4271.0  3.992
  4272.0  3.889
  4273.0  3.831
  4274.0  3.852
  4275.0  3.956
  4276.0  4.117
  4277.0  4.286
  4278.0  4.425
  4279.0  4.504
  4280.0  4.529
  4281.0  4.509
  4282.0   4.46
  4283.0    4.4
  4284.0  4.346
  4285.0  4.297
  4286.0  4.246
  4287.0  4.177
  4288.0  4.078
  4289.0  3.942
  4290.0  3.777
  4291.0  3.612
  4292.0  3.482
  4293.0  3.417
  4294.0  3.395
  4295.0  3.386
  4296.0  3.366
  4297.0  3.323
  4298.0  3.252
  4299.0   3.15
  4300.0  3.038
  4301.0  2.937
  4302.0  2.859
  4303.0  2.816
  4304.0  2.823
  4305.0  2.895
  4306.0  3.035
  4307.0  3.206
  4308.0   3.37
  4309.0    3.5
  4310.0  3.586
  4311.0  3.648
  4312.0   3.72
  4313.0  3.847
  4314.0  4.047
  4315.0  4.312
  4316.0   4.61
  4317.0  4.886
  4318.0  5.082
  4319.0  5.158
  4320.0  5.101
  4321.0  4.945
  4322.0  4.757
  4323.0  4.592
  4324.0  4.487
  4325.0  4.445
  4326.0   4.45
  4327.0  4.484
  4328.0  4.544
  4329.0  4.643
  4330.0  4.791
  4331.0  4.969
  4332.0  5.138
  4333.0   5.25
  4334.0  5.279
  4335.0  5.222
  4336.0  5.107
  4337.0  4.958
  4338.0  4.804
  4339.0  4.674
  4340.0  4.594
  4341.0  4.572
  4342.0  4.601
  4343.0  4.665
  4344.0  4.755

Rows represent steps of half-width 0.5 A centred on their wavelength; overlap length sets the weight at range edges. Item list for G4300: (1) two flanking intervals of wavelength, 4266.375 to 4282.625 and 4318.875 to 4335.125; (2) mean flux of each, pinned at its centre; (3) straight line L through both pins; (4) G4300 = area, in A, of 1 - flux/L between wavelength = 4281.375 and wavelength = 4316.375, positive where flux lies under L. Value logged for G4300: 6.8 A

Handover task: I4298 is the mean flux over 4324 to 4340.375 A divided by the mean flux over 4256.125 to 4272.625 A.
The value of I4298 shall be 1.1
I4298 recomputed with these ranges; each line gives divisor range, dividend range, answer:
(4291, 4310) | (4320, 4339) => 1.51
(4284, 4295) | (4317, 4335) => 1.26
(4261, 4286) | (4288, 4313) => 0.78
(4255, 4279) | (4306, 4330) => 1.01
